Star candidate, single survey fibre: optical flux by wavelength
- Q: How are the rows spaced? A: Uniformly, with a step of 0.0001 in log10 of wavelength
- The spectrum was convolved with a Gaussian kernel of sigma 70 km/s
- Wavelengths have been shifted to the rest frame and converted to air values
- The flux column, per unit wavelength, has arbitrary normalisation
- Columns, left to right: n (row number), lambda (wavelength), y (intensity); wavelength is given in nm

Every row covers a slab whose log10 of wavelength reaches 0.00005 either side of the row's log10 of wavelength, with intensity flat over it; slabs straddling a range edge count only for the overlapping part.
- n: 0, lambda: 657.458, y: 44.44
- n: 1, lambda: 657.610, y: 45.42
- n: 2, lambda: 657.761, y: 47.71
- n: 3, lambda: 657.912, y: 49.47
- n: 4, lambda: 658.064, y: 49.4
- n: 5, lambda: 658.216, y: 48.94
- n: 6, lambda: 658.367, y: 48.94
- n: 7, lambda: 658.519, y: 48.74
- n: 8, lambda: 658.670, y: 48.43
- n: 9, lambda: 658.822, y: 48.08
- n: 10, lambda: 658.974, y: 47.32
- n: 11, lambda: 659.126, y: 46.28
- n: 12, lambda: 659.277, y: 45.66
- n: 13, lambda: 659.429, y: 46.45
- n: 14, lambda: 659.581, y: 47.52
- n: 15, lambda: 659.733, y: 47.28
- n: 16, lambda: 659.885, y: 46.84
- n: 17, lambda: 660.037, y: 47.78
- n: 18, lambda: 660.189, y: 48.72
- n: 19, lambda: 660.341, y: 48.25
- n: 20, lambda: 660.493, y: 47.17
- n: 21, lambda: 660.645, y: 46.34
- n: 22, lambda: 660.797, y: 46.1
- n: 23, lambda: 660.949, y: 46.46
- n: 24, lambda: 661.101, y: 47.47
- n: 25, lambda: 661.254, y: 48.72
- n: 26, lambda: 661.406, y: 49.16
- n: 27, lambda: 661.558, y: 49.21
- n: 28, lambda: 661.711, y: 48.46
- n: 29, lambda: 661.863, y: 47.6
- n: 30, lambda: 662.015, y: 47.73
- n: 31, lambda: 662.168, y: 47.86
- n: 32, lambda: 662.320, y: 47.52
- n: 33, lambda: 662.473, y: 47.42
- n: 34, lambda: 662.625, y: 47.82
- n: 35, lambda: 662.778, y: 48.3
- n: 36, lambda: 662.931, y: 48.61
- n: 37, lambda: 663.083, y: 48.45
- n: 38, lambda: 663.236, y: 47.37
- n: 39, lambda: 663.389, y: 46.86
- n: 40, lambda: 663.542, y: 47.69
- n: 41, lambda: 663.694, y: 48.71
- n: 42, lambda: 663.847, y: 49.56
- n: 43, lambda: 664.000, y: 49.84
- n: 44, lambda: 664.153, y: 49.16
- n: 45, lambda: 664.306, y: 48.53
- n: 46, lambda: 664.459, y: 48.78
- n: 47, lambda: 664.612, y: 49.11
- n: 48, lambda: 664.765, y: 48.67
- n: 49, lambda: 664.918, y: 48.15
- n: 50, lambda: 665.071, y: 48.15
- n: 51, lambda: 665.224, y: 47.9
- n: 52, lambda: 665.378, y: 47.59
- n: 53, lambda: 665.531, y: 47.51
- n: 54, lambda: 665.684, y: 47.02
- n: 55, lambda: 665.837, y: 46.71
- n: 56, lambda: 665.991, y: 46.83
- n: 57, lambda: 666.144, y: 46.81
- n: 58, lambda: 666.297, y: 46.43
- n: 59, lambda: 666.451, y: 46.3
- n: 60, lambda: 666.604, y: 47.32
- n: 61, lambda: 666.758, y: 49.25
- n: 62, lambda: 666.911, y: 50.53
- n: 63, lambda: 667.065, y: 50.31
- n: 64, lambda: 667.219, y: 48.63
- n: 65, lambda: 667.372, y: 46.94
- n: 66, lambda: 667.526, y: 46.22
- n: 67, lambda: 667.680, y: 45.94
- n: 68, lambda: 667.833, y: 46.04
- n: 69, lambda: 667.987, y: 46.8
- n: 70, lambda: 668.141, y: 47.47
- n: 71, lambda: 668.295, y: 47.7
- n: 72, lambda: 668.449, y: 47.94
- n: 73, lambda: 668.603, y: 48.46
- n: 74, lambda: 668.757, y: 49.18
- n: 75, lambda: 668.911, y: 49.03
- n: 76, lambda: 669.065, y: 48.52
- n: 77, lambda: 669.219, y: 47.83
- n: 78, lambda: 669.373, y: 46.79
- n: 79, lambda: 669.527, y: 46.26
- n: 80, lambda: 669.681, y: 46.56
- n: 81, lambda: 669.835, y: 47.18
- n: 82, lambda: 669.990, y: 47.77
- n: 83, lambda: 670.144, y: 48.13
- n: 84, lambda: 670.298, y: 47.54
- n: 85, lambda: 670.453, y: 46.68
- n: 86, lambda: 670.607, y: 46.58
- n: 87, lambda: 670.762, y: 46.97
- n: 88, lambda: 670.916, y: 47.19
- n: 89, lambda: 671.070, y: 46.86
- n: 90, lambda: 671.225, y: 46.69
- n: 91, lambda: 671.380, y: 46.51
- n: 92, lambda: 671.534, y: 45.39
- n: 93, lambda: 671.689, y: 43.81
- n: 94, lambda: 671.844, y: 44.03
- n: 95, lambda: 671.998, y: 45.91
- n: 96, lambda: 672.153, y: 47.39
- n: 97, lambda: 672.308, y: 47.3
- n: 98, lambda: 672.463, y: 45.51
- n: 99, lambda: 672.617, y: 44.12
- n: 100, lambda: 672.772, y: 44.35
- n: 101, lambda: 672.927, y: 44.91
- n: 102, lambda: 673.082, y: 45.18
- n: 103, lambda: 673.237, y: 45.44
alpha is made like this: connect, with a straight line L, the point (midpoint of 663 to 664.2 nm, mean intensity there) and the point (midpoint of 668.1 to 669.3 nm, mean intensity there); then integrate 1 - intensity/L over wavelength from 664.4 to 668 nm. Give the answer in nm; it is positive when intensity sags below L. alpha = 0.05 nm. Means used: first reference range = 48.5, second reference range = 48.3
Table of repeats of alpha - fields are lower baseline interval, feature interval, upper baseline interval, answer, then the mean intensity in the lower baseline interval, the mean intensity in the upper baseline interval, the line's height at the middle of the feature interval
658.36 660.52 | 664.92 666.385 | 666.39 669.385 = 0.02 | 47.5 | 47.9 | 47.8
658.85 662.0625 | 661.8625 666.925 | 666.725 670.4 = -0.04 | 47.5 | 47.8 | 47.6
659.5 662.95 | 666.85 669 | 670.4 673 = -0.06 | 47.7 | 45.9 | 46.6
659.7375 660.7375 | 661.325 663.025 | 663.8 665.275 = 0.00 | 47.5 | 48.8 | 48.1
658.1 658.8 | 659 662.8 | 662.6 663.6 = 0.06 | 48.8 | 47.8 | 48.3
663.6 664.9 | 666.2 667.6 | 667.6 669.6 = 0.00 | 49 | 47.5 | 48.1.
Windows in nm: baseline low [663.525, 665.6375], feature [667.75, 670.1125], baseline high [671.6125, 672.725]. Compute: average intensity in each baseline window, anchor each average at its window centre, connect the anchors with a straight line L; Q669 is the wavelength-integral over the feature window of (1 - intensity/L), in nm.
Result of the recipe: -0.04 nm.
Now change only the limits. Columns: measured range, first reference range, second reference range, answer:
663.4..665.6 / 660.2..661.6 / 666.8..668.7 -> -0.03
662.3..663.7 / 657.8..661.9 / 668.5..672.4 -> -0.01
